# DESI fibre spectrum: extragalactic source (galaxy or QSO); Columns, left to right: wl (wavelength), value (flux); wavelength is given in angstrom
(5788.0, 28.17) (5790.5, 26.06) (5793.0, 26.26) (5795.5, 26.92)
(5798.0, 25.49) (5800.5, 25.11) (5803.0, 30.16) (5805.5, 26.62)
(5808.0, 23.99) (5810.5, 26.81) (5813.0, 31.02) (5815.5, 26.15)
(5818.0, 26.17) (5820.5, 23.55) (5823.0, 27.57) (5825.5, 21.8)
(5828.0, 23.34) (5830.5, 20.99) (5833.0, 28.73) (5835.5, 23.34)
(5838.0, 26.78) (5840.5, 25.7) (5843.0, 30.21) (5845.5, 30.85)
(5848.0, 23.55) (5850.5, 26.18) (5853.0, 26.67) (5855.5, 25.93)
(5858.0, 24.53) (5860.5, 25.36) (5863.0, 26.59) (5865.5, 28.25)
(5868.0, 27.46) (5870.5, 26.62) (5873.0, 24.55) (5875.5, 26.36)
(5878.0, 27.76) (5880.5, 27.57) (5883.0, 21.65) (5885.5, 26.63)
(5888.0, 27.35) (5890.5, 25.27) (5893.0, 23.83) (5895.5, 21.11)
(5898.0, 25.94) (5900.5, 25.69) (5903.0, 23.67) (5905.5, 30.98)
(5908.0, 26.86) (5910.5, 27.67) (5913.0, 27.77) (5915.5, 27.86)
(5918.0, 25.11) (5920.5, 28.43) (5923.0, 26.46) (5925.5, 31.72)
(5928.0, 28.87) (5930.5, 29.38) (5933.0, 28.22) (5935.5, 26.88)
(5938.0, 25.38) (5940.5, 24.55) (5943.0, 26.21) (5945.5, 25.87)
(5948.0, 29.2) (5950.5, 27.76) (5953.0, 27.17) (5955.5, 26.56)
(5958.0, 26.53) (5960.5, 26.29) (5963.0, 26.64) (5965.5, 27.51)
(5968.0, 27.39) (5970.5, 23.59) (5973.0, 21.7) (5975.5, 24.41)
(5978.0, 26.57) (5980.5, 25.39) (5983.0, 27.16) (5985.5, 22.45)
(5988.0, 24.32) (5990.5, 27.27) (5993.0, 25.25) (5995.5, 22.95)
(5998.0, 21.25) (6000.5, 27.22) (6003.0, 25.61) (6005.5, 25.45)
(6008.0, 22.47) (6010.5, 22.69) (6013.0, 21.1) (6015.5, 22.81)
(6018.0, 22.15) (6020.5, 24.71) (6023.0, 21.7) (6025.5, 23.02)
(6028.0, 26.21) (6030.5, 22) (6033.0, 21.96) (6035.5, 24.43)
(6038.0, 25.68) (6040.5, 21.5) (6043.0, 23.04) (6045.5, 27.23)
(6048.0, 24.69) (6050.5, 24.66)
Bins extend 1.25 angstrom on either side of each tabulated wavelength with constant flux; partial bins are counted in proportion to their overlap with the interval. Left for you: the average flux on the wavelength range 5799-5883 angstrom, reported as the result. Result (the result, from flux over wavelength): 26.2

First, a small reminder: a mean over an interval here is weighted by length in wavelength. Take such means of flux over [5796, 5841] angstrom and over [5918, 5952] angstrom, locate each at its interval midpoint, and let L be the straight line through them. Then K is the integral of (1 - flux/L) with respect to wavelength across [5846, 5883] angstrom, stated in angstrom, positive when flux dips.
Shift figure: 0.4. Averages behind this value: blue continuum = 25.8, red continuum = 27.5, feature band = 26.2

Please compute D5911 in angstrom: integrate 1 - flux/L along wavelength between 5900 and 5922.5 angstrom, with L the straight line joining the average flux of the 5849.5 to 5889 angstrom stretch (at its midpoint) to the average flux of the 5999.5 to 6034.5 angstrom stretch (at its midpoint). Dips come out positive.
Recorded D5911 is -1.5 angstrom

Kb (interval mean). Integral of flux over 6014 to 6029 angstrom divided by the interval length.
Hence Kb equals 23.3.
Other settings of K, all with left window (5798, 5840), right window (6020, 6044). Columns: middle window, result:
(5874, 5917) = -2.1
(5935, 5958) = -2.1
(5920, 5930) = -1.8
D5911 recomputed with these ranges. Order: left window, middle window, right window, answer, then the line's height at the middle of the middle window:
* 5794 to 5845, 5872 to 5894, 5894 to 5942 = 0.8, 26.6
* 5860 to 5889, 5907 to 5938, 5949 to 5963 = -1.4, 26.7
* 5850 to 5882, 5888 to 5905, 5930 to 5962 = 1.2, 26.6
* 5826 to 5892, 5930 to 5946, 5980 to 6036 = -1.1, 24.9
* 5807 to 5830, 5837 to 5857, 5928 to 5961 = -0.9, 25.8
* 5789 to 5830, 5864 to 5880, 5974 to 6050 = -0.9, 25.4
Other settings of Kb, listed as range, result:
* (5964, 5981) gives 25.2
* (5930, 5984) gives 26.3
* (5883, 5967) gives 26.8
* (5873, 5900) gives 25.3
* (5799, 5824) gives 26.7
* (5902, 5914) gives 27.5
